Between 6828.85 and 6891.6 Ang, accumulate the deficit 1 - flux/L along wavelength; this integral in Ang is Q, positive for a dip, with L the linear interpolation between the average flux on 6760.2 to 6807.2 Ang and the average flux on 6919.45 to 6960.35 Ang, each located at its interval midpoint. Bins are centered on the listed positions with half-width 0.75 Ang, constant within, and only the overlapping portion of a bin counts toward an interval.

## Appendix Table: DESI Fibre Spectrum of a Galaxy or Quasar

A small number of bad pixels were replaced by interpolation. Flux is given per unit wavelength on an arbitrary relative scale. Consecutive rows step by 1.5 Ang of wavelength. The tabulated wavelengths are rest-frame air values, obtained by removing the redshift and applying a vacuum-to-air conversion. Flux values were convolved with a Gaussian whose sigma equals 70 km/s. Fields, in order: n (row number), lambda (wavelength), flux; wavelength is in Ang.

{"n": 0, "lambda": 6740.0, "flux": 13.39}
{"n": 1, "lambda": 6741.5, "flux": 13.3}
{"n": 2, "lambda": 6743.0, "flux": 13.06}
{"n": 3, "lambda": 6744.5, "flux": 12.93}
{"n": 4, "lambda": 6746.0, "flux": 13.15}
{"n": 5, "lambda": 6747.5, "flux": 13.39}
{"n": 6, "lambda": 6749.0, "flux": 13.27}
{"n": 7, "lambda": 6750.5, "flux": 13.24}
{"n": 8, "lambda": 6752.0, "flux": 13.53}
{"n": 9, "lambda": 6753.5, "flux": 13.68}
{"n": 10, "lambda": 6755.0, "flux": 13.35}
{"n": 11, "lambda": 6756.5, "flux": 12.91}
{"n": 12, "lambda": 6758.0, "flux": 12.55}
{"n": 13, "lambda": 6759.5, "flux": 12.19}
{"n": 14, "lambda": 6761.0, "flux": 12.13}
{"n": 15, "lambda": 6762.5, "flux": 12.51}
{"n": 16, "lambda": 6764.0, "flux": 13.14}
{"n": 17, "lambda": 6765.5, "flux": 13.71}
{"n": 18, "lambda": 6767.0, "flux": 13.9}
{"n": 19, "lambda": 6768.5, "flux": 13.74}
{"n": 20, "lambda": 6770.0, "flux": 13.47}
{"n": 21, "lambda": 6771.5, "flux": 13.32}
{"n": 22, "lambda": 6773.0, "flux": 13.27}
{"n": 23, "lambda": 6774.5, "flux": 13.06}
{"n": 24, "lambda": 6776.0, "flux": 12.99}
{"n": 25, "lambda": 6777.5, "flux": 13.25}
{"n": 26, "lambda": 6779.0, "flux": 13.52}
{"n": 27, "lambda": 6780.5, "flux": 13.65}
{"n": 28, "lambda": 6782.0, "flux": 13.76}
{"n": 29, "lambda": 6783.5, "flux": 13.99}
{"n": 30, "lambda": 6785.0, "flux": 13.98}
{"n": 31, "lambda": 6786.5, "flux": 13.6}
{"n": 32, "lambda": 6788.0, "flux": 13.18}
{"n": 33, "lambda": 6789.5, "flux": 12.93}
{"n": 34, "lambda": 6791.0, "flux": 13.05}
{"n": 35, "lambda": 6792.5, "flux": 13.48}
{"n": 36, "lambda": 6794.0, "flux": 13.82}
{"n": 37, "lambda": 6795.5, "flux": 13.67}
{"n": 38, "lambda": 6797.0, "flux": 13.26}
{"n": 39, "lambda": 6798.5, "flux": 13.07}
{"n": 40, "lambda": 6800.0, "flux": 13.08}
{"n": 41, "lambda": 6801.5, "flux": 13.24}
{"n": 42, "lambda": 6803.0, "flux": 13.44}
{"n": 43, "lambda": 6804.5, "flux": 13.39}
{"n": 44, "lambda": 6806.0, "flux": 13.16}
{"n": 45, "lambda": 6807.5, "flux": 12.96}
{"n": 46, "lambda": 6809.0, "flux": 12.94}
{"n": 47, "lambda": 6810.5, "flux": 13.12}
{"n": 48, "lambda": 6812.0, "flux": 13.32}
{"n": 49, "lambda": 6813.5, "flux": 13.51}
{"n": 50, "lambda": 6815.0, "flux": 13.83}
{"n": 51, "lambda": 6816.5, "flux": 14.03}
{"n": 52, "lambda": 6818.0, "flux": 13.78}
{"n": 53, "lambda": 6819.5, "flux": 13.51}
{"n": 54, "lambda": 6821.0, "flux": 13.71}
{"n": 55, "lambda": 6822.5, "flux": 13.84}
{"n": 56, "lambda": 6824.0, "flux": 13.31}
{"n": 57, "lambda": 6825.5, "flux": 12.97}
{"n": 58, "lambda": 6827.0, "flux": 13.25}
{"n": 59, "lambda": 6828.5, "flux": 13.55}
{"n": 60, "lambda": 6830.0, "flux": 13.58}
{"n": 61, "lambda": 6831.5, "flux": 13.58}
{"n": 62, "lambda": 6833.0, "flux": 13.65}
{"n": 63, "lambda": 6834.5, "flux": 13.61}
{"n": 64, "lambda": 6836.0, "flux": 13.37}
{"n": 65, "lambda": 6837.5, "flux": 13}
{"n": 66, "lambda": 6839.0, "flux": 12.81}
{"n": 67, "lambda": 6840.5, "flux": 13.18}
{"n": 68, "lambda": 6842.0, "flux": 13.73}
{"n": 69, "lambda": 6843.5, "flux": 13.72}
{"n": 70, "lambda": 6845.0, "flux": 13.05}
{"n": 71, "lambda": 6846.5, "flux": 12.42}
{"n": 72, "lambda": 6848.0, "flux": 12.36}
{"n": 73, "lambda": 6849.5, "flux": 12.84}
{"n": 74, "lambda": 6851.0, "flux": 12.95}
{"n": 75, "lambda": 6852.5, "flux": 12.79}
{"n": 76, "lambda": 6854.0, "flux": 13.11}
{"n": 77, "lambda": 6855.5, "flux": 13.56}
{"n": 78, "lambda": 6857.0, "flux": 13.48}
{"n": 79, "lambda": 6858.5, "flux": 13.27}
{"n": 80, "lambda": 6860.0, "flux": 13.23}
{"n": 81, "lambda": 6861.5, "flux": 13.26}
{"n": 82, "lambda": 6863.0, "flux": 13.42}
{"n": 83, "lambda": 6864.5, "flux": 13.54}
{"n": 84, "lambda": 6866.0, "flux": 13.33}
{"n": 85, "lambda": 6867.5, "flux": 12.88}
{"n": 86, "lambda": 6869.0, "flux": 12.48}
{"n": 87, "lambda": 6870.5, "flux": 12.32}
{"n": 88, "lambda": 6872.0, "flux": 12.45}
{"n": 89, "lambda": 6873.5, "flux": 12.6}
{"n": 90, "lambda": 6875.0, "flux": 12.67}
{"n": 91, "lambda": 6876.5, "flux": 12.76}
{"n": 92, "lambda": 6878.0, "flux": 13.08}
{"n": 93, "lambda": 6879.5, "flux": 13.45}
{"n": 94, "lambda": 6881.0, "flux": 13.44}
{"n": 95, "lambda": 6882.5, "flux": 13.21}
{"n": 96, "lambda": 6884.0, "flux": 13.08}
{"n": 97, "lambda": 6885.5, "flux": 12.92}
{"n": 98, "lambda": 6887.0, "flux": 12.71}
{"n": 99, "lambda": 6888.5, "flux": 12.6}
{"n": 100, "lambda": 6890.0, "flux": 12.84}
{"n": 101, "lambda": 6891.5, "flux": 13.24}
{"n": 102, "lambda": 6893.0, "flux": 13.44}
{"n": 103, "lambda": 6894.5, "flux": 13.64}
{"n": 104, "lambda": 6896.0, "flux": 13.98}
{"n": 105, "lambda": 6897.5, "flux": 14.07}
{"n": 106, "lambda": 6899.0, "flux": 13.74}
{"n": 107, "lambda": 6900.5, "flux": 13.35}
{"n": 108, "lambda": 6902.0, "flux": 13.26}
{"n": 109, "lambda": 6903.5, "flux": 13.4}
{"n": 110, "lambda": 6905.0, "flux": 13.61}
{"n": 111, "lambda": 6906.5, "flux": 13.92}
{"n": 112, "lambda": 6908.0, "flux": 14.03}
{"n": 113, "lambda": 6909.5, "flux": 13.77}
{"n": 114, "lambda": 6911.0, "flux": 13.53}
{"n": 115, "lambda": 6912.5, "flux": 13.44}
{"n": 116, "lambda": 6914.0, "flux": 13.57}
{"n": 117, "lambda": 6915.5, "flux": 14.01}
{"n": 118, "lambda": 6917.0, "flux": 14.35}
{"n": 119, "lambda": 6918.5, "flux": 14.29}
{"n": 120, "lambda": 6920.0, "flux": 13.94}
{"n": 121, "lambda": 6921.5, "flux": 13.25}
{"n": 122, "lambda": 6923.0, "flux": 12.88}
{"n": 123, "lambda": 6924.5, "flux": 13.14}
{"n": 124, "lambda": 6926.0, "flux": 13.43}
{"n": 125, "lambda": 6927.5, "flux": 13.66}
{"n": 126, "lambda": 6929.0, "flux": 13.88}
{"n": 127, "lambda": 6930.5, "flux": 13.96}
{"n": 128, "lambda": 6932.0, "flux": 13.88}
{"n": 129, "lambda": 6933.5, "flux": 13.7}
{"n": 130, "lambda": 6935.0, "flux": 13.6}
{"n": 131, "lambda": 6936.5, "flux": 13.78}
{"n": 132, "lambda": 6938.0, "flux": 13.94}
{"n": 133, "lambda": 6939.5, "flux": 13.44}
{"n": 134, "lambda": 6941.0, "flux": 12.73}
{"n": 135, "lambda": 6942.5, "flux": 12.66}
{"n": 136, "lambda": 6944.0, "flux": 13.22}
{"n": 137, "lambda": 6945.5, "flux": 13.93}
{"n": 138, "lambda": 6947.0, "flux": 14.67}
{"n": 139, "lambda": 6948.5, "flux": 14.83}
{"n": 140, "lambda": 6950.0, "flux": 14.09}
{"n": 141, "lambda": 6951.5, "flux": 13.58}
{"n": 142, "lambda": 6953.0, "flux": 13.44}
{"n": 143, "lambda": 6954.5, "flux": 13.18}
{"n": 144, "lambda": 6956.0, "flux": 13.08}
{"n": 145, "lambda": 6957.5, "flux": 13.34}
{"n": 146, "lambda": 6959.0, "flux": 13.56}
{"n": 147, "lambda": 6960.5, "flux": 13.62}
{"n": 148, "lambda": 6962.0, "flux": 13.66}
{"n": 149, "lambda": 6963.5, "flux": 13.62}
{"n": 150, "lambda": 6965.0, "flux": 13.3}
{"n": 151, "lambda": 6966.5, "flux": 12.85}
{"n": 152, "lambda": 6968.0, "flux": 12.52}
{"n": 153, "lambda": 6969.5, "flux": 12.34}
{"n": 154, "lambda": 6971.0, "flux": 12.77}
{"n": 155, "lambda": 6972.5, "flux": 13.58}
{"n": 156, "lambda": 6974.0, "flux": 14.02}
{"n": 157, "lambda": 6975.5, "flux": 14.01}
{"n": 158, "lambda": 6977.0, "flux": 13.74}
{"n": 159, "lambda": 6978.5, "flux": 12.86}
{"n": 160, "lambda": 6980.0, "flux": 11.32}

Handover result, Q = 1.74 Ang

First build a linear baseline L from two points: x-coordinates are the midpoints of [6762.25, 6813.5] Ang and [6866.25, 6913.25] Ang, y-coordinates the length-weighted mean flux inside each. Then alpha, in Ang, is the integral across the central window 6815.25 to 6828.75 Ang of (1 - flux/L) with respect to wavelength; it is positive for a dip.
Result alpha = -0.25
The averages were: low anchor 13.4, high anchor 13.2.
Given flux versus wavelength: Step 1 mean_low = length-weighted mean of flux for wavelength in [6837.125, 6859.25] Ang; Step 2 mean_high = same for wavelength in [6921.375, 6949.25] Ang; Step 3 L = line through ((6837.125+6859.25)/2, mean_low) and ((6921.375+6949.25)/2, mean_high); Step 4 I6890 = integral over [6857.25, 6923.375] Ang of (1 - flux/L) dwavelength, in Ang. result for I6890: 0.1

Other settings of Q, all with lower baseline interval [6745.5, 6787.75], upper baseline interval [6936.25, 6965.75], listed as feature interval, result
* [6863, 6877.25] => 0.68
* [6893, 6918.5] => -0.43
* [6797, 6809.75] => 0.18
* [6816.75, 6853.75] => 0.33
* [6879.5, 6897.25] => 0.34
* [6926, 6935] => -0.14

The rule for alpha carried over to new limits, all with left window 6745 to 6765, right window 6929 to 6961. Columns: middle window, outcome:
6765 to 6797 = -1.0 Ang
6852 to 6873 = 0.5 Ang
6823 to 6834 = -0.1 Ang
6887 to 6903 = 0.1 Ang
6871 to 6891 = 0.8 Ang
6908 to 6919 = -0.3 Ang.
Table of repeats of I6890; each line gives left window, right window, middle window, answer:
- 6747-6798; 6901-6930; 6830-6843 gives 0.1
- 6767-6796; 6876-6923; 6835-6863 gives 0.7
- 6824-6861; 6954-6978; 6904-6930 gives -0.8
